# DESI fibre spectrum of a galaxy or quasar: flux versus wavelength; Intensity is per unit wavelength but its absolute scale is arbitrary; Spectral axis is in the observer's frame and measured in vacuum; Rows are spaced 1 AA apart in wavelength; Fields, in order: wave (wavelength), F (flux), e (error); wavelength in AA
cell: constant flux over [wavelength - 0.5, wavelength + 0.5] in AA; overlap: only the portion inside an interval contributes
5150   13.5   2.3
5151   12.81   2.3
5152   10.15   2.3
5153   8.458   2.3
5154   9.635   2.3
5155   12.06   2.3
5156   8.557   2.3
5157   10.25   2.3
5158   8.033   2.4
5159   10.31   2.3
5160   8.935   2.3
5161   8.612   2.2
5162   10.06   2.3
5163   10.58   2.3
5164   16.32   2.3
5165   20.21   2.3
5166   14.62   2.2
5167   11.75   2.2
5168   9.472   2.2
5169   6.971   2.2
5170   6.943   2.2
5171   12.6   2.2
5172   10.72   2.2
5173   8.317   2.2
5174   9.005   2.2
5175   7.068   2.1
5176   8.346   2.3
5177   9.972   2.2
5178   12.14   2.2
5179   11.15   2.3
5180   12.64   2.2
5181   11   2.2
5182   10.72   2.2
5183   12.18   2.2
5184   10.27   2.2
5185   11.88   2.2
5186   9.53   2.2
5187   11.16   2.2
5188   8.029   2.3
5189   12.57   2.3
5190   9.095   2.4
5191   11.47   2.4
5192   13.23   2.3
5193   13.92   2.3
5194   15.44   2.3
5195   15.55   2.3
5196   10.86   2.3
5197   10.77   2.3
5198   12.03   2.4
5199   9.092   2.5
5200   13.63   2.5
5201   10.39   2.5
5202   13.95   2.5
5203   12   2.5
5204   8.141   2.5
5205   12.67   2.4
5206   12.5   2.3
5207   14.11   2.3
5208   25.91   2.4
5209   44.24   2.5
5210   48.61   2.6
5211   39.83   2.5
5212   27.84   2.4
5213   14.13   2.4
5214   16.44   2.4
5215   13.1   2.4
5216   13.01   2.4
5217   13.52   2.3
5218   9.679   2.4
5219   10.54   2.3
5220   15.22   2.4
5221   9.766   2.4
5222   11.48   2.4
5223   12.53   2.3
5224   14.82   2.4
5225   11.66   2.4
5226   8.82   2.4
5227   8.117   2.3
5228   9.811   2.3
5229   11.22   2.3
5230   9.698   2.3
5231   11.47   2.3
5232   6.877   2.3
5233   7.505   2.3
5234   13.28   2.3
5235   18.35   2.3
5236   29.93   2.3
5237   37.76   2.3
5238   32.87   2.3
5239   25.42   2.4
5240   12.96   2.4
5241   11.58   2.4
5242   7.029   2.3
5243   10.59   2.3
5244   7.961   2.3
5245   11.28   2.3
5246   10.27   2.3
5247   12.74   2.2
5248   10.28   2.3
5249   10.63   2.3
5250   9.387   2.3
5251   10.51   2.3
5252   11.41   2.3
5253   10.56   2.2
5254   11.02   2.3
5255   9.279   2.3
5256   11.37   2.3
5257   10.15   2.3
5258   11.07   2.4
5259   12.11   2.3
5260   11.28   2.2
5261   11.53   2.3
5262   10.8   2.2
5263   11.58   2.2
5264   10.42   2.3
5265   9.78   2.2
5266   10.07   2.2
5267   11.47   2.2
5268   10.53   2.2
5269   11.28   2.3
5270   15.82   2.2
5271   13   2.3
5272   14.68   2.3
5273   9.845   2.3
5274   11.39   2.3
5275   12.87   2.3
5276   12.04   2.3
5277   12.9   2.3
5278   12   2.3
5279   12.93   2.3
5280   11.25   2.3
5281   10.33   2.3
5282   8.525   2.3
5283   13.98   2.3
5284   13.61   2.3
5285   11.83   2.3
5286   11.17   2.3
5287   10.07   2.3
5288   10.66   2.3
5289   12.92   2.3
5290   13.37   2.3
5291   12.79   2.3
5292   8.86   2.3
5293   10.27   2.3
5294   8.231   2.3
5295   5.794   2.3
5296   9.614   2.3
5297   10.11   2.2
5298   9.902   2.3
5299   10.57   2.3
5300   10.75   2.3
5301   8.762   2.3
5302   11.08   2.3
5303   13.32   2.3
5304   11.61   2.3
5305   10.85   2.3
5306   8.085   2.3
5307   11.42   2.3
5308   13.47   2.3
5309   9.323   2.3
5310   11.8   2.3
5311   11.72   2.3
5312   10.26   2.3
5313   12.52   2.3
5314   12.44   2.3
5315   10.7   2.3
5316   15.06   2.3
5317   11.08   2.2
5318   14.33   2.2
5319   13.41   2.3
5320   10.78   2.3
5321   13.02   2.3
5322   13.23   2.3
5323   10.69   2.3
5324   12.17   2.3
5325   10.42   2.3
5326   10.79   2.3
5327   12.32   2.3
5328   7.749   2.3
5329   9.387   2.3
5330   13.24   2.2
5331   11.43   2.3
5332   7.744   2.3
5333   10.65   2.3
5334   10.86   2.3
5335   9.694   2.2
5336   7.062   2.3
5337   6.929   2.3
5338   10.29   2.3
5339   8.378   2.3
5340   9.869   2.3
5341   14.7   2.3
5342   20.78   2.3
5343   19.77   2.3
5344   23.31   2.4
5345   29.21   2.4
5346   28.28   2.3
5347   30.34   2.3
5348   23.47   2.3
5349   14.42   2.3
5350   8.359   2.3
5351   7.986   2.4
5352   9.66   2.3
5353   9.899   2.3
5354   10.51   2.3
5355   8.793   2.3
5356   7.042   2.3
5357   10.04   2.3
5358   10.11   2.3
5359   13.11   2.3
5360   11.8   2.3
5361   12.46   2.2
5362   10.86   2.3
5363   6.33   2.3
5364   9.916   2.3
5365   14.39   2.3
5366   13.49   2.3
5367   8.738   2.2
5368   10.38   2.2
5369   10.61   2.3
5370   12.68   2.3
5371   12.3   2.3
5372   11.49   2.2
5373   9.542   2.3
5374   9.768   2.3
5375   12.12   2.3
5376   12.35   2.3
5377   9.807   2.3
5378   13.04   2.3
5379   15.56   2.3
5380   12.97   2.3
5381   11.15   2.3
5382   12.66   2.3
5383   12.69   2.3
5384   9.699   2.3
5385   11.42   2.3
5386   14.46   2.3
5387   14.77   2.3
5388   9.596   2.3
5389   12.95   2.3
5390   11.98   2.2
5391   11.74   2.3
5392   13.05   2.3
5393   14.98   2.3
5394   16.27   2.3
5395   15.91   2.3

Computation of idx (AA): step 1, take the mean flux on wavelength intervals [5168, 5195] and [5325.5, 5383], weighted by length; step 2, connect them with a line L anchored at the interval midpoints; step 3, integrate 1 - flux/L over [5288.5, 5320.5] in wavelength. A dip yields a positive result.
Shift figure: 2.3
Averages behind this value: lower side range 10.7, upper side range 12.5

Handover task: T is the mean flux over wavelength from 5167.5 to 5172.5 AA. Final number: 9.34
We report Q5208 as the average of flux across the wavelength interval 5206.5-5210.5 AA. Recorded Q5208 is 33.2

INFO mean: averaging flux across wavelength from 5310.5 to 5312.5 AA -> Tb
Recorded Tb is 11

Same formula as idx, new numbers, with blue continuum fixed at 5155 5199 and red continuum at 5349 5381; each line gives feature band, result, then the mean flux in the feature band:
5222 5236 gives -1.0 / 11.8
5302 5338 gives -0.6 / 11.1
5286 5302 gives 1.0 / 10.2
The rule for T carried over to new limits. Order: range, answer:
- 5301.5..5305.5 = 11.7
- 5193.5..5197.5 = 13.2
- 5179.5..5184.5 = 11.4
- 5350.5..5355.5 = 9.37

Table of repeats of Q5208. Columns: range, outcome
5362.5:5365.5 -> 10.2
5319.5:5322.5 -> 12.3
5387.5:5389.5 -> 11.3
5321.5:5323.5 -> 12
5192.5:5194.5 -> 14.7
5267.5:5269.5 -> 10.9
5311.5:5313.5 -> 11.4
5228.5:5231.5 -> 10.8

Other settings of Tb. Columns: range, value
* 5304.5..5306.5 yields 9.47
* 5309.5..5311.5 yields 11.8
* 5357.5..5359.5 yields 11.6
